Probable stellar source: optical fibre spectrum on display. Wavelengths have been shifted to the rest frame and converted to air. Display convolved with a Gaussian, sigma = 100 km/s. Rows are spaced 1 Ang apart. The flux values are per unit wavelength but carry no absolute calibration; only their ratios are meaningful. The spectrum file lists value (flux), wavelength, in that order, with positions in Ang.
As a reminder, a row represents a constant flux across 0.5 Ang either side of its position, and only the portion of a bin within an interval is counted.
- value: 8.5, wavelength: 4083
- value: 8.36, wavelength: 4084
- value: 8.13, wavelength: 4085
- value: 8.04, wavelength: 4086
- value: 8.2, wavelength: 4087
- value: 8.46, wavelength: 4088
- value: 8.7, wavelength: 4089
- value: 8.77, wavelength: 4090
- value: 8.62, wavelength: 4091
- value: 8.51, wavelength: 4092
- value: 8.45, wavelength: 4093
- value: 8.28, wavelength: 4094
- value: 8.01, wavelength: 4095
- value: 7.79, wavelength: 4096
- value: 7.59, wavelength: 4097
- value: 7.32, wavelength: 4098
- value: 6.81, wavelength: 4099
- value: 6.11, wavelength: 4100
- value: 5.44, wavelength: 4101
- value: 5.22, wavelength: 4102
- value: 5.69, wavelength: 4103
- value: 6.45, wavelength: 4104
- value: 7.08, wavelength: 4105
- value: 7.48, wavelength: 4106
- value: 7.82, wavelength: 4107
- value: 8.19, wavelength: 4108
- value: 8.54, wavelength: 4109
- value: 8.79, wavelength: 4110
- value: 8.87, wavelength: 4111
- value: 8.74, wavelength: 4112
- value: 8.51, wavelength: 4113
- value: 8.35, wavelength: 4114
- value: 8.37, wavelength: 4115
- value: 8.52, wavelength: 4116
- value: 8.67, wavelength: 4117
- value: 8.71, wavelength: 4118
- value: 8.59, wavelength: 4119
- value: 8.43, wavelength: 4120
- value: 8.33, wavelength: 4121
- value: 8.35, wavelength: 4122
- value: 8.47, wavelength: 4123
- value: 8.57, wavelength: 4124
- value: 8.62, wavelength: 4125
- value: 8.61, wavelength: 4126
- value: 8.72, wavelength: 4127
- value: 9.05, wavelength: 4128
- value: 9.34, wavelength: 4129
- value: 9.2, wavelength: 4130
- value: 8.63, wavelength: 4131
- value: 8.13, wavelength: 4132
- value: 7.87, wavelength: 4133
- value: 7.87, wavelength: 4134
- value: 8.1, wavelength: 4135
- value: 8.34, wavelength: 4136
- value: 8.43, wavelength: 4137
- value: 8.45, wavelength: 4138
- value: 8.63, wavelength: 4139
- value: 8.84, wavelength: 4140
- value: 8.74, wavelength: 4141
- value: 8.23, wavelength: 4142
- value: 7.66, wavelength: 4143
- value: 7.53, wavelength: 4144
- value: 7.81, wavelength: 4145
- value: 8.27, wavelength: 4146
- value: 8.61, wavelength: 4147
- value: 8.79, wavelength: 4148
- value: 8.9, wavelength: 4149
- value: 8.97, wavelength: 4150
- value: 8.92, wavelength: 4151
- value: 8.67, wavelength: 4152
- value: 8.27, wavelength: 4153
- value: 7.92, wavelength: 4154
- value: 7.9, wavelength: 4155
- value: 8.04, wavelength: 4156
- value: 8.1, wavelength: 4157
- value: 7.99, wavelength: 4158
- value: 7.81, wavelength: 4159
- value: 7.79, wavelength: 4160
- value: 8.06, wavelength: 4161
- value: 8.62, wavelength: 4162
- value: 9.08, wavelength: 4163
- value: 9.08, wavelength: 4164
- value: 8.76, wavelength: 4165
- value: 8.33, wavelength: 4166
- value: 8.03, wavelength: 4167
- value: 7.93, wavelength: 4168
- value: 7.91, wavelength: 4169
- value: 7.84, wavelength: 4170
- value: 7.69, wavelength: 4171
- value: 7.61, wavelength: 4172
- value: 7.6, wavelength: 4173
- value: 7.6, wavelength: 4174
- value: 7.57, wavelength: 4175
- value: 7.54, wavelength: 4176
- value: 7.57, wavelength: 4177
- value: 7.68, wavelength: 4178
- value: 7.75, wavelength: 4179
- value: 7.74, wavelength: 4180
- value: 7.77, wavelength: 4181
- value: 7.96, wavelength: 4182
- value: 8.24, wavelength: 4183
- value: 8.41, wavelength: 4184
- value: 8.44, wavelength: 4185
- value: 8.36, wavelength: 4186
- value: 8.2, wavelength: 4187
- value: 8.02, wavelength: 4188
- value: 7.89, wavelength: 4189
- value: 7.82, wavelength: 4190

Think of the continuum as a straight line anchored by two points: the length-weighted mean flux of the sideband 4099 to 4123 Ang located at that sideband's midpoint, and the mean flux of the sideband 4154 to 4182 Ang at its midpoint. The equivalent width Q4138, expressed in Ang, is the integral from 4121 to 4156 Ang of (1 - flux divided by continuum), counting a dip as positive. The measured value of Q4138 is -2.5 Ang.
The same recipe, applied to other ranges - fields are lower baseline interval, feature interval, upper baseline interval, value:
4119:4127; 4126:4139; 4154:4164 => -0.2 Ang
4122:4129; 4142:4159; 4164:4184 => 0.1 Ang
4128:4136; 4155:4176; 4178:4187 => 0.4 Ang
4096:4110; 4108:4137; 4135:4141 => -2.6 Ang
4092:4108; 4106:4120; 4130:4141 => -1.6 Ang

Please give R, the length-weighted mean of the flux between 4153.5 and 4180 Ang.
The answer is 7.99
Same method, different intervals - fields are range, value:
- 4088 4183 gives 8.12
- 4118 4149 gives 8.45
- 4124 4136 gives 8.55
